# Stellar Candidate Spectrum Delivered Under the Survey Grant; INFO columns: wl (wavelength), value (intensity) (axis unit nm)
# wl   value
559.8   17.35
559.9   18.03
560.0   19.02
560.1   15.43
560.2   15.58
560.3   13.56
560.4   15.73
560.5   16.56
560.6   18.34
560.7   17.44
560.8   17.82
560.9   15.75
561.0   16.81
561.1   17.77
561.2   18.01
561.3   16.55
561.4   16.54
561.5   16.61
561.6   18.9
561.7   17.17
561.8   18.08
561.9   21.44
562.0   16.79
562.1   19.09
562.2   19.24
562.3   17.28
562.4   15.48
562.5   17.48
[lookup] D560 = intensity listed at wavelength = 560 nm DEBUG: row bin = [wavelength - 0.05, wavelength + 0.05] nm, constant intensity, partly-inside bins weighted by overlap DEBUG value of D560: 19.02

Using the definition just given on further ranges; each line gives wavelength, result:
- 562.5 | 17.48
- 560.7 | 17.44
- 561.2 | 18.01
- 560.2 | 15.58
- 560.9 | 15.75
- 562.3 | 17.28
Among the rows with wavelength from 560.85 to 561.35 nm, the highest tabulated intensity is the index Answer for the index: 18.01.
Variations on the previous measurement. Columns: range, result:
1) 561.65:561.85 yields 18.08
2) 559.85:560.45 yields 19.02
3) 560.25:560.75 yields 18.34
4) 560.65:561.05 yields 17.82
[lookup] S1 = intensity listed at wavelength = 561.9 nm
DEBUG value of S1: 21.44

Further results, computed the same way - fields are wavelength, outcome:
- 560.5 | 16.56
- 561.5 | 16.61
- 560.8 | 17.82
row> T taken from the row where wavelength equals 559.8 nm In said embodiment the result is 17.35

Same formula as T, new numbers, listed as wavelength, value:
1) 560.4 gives 15.73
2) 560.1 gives 15.43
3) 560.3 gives 13.56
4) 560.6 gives 18.34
